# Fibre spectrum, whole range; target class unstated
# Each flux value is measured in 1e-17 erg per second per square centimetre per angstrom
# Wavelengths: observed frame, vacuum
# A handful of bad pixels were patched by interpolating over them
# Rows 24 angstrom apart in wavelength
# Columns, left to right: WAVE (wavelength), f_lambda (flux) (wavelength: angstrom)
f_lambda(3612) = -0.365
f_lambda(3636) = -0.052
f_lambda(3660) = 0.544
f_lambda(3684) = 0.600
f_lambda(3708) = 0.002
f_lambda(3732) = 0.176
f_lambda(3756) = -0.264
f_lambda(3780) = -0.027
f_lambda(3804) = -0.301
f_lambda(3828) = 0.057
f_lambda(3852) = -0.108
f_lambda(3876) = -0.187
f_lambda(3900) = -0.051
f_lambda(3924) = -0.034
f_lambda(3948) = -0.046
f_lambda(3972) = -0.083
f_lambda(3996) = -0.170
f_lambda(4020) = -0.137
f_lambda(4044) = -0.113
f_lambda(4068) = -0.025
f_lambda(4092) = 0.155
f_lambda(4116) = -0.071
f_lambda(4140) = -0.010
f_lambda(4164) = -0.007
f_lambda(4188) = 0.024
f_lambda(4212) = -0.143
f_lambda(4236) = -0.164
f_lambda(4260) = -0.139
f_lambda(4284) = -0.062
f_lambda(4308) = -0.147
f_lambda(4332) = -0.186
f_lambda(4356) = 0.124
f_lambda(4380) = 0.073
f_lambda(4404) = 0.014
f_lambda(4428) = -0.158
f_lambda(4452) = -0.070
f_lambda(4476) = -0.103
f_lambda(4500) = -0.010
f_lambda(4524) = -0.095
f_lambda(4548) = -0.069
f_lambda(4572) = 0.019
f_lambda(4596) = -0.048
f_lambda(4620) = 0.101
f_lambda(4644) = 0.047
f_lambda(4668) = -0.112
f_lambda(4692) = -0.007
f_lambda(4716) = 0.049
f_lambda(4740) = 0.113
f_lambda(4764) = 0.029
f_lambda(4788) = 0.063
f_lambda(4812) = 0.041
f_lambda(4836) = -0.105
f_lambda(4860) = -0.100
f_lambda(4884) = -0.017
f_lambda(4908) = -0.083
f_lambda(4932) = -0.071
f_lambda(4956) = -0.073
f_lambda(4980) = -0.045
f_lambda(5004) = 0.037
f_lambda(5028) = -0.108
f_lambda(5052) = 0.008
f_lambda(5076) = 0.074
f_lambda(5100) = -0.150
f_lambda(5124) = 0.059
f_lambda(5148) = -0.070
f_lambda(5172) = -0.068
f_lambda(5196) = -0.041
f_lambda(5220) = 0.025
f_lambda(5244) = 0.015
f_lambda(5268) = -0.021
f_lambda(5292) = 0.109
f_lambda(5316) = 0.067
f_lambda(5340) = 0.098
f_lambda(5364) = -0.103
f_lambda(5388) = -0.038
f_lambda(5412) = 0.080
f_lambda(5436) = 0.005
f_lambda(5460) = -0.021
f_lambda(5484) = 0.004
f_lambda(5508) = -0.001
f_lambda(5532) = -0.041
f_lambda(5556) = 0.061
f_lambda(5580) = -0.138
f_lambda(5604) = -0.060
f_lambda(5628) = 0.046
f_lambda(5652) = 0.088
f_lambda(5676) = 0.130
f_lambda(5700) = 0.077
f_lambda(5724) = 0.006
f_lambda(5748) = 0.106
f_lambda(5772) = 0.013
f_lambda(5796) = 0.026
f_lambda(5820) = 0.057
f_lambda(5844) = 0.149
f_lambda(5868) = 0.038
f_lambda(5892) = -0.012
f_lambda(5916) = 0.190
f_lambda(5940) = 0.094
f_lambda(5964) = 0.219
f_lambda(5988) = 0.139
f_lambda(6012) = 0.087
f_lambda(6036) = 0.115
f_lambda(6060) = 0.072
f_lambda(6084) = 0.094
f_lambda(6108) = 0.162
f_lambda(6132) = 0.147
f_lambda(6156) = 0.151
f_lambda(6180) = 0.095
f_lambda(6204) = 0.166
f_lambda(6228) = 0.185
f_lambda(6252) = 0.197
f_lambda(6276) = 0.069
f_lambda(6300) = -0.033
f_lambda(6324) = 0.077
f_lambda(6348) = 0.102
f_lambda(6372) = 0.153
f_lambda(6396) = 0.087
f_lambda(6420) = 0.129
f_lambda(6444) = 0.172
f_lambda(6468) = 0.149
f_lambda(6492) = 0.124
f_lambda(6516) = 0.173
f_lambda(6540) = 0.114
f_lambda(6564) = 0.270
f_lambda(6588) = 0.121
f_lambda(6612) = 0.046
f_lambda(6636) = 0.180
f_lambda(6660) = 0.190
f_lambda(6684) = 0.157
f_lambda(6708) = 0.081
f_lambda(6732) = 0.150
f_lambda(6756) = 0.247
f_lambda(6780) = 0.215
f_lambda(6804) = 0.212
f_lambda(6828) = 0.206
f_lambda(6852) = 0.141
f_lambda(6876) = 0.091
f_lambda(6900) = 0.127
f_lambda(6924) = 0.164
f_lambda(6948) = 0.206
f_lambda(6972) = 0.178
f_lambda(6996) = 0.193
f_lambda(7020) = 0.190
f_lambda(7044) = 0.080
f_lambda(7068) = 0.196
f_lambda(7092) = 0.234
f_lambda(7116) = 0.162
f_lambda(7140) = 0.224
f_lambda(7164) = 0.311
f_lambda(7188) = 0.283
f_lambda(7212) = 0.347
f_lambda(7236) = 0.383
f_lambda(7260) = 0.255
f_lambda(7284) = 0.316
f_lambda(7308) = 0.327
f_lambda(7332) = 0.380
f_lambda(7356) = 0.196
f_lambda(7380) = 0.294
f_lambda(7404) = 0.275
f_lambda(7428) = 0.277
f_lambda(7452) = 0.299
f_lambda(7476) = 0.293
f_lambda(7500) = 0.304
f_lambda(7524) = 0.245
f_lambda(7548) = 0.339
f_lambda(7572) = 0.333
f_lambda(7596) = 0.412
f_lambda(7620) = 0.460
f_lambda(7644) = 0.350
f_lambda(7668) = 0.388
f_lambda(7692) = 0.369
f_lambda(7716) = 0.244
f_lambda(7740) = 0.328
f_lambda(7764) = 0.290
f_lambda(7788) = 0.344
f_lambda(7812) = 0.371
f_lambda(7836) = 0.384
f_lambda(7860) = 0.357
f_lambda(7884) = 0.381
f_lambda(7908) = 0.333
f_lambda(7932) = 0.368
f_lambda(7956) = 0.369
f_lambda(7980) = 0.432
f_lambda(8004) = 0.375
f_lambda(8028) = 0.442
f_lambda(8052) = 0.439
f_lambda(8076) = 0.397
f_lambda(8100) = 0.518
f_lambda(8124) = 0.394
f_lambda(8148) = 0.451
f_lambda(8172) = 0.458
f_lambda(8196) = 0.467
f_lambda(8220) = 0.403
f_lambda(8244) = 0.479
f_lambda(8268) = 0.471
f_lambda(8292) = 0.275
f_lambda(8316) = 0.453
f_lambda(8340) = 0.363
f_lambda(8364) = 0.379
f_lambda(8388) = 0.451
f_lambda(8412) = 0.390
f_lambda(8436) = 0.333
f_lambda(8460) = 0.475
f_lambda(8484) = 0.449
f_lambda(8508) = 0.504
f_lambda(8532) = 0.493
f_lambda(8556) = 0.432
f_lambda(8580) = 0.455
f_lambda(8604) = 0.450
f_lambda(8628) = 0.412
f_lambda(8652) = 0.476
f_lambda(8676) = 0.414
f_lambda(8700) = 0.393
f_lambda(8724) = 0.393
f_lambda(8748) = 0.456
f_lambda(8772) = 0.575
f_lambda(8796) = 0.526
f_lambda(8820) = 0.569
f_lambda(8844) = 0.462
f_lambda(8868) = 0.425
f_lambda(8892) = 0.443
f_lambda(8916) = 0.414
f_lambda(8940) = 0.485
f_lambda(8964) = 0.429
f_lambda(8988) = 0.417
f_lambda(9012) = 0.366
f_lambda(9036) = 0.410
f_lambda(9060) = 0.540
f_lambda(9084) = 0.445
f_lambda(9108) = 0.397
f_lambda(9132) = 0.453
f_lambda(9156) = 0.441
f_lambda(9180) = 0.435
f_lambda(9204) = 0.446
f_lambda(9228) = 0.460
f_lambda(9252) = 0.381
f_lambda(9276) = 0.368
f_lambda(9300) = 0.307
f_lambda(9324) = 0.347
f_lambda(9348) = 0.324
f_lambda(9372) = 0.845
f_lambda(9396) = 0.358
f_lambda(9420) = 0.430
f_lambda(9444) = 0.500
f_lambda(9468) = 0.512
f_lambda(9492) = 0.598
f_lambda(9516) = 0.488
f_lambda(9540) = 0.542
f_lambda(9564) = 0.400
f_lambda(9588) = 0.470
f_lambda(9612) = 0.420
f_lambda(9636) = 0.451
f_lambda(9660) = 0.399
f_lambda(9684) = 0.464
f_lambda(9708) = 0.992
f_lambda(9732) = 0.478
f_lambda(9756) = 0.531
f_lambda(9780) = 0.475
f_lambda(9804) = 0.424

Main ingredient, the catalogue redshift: 0.791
